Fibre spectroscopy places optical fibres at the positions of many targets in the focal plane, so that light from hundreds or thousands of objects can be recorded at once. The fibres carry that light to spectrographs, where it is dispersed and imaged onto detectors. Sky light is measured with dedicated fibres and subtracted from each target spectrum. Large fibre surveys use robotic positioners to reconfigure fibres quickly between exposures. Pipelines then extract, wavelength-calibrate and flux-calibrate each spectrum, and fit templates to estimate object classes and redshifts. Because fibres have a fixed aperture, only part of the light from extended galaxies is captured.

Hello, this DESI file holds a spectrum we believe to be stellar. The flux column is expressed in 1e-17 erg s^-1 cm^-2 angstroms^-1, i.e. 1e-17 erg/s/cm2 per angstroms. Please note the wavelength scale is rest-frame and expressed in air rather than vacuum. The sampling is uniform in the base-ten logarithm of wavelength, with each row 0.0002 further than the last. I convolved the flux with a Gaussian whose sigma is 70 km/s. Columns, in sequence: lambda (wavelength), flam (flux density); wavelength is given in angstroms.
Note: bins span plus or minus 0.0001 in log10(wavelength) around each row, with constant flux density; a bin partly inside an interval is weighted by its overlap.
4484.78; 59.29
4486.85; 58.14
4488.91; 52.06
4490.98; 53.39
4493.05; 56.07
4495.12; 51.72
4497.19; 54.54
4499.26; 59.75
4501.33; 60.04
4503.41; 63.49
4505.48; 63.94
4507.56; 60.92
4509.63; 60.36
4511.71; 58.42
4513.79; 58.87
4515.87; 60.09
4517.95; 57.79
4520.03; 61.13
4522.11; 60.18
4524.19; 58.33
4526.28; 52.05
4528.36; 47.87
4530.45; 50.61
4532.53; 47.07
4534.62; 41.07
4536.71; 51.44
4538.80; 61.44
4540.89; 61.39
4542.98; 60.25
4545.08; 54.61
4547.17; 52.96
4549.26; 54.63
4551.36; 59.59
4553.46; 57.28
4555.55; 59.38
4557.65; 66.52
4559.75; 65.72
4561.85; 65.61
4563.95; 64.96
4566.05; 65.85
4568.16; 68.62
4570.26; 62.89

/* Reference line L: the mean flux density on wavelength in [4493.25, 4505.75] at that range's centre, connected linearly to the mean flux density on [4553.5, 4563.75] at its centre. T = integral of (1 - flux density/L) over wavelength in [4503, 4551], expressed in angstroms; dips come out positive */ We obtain 3.46 angstroms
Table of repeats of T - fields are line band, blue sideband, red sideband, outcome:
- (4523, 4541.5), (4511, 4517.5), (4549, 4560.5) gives 2.3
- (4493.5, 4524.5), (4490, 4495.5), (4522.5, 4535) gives -4.1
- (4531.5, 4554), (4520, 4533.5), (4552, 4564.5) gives 1.4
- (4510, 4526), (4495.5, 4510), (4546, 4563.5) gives 0.3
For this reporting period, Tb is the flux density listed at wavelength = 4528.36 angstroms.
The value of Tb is 47.87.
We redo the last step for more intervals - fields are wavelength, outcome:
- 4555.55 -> 59.38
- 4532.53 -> 47.07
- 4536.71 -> 51.44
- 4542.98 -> 60.25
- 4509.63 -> 60.36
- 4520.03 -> 61.13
